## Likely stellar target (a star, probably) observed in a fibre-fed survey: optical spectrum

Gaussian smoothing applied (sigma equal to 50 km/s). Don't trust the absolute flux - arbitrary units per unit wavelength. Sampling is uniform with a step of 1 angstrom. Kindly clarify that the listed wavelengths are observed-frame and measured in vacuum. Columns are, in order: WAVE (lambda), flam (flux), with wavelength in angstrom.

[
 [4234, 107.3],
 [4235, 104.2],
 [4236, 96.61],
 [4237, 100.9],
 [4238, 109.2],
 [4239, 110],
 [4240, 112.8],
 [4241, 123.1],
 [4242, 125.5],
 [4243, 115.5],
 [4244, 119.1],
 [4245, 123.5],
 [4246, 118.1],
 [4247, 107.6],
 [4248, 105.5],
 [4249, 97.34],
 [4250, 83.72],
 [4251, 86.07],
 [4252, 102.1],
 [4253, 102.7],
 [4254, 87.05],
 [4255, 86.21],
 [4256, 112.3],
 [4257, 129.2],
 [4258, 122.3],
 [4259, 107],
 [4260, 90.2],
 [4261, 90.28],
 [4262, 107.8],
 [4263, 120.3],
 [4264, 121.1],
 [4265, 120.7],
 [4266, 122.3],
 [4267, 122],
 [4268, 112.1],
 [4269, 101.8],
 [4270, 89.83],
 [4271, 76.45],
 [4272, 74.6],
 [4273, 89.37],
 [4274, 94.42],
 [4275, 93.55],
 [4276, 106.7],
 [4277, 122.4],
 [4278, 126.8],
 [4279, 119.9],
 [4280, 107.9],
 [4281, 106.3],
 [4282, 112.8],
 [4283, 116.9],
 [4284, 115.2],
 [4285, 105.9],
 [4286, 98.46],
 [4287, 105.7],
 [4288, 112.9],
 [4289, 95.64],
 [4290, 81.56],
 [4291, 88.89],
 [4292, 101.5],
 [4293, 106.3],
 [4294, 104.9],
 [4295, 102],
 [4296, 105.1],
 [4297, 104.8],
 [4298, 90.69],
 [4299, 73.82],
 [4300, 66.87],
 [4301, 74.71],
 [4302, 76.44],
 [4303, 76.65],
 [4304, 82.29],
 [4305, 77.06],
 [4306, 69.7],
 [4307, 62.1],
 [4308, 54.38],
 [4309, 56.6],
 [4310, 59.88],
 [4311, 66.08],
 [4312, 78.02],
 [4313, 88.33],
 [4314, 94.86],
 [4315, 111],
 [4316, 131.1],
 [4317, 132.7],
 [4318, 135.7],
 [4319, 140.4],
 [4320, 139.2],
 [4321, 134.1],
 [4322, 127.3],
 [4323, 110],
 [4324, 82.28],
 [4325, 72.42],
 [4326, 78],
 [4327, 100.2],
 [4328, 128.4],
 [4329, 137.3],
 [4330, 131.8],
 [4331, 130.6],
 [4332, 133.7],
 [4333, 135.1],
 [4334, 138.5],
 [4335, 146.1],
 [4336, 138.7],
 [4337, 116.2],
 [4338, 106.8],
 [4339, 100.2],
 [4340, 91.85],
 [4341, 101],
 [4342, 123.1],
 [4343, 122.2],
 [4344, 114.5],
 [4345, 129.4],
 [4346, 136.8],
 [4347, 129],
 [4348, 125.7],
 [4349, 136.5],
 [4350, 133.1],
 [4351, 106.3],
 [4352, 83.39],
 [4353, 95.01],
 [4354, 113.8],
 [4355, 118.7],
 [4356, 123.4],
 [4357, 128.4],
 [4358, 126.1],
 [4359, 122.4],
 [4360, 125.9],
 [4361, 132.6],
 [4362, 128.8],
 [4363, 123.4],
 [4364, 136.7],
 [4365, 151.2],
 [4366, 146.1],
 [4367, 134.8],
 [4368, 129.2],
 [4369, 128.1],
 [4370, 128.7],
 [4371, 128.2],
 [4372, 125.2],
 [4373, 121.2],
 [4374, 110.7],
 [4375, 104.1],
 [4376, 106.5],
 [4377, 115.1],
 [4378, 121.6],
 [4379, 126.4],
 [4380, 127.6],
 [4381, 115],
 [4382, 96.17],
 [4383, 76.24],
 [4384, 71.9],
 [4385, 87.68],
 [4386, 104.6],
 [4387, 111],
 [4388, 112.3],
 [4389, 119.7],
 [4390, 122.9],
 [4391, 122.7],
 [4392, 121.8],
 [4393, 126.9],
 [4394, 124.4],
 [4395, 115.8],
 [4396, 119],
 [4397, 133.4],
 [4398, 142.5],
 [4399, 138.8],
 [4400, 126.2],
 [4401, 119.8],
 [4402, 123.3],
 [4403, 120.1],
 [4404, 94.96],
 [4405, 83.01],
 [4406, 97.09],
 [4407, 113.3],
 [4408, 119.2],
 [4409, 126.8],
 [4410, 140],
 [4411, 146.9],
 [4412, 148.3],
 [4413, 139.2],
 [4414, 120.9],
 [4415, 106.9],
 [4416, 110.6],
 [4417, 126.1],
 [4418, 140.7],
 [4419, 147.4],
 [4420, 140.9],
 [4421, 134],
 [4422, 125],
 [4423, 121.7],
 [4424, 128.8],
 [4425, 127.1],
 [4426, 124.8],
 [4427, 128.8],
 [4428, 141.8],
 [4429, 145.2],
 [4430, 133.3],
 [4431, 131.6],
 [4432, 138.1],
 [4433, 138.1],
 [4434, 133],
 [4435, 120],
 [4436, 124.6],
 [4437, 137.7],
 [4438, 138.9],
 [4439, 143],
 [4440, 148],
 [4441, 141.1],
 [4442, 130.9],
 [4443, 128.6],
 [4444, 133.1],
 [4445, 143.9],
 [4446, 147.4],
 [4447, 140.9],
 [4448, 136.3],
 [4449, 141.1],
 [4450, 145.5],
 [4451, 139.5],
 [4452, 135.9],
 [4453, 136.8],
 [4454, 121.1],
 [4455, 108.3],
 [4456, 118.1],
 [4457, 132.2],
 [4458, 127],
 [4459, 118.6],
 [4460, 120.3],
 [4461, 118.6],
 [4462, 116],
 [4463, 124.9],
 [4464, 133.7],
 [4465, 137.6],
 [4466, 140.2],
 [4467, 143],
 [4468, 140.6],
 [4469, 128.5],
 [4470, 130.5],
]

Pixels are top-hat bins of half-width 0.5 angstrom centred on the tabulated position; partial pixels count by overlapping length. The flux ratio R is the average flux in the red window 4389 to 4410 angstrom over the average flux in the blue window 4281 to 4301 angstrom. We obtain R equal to 1.2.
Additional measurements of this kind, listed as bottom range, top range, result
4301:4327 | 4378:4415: 1.26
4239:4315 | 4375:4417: 1.18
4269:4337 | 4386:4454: 1.27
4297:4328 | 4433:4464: 1.43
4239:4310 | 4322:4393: 1.18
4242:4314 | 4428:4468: 1.36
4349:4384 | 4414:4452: 1.12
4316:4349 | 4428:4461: 1.10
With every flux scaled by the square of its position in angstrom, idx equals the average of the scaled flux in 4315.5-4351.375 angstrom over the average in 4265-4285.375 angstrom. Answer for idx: 1.2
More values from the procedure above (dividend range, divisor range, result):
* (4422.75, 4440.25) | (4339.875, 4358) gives 1.17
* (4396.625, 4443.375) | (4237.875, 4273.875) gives 1.31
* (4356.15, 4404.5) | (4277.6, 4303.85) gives 1.27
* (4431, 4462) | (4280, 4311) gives 1.59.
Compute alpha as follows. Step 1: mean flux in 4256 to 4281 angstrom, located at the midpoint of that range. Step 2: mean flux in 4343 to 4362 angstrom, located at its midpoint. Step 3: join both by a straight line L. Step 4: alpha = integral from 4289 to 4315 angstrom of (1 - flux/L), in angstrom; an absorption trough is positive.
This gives 6.9 angstrom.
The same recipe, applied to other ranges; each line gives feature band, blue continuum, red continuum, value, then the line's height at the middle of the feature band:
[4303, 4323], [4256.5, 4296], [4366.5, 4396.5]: 2.3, 109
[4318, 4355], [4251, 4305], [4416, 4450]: -1.7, 114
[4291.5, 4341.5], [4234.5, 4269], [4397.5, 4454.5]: 6.4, 117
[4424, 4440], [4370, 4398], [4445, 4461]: -1.0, 126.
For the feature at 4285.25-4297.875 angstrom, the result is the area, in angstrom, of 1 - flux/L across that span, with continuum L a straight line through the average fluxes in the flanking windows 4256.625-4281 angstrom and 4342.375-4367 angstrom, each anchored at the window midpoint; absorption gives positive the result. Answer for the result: 1.3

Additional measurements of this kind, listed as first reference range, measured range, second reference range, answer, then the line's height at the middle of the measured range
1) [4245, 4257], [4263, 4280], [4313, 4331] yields -0.12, 106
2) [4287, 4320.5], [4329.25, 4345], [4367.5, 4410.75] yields -3.22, 102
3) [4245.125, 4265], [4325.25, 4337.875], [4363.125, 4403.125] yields -1.19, 114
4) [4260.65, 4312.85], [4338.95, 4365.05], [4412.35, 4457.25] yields -2.03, 112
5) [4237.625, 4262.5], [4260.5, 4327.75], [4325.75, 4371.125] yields 8.93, 114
